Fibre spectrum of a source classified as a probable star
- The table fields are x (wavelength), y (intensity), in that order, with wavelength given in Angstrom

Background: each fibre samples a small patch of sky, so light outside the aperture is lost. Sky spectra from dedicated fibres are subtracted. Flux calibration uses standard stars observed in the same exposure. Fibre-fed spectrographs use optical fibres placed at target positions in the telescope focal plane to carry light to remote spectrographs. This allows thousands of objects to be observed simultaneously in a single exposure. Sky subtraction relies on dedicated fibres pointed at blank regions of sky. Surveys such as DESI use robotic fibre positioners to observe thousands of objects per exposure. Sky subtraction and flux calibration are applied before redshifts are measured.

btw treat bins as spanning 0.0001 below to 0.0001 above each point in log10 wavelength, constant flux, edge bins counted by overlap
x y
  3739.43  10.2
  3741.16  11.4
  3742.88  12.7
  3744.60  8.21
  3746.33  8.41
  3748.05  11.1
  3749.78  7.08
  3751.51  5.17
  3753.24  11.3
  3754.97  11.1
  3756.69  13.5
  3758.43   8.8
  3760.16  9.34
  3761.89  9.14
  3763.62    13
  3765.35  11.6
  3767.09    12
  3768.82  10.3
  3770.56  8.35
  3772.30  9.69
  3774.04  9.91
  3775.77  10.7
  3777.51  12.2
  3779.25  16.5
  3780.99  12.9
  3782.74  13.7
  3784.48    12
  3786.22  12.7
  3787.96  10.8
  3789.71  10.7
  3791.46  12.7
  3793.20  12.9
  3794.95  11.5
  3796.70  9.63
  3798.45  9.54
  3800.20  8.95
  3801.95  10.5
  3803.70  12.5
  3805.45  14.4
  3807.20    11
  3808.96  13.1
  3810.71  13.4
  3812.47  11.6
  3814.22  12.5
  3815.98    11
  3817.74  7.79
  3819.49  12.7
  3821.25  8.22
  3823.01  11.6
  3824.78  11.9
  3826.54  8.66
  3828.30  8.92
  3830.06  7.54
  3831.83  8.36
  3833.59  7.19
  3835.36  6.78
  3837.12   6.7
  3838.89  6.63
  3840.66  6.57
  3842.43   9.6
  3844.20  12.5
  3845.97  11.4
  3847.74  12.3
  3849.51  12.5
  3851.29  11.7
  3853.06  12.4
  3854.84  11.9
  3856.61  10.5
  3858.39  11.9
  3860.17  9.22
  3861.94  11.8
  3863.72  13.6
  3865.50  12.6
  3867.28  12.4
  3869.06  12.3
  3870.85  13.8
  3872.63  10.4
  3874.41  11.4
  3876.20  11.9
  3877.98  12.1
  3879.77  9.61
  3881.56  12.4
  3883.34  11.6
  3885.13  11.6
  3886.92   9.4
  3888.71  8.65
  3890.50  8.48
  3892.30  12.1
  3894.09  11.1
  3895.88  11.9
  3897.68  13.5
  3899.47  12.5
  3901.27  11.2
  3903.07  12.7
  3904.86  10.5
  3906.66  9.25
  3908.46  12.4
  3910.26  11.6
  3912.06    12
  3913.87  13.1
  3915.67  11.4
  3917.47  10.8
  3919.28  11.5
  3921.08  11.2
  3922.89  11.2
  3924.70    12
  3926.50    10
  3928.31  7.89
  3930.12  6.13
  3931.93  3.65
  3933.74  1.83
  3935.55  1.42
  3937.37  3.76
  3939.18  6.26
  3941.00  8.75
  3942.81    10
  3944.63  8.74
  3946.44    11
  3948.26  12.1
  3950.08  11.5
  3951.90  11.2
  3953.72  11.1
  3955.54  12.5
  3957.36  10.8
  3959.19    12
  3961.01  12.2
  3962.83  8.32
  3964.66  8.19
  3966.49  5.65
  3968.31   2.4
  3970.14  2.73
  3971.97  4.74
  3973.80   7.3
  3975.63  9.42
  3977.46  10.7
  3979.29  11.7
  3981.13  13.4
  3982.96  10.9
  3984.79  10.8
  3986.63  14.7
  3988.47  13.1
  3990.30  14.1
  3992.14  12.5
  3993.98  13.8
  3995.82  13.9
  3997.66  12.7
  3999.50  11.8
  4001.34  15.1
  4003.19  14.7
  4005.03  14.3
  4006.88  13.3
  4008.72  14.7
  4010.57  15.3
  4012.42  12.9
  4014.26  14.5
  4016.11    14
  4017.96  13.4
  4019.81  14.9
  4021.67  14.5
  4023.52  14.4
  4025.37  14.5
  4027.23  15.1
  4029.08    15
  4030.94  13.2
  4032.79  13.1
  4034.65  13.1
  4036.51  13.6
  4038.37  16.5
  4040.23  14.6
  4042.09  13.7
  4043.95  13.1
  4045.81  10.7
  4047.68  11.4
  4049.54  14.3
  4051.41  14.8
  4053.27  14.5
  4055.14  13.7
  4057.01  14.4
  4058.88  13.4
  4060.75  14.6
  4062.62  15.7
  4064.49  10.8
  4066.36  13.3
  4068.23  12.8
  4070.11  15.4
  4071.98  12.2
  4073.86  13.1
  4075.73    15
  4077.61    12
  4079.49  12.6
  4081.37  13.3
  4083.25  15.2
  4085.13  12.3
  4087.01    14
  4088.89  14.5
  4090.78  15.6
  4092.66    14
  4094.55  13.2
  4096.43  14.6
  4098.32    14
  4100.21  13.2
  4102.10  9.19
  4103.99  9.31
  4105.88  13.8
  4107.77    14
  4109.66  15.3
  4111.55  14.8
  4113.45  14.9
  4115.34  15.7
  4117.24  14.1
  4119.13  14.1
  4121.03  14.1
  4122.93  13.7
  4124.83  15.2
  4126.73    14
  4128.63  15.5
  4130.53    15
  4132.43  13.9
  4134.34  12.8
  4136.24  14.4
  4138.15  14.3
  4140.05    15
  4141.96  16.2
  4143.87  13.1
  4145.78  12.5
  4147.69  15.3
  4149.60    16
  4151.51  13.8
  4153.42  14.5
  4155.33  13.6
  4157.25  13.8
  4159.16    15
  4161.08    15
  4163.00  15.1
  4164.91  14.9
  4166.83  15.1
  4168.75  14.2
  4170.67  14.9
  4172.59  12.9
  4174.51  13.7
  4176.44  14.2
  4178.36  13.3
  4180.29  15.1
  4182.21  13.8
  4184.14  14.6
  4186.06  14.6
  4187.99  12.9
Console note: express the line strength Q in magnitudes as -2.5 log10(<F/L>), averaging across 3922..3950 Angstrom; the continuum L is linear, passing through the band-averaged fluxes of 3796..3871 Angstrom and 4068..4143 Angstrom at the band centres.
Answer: 0.464 mag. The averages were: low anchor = 10.7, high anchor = 13.9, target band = 7.76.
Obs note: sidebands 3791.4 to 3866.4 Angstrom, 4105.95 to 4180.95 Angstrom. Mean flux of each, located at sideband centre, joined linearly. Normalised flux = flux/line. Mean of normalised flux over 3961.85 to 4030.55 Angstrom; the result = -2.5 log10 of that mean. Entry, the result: 0.061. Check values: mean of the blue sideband 10.6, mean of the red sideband 14.4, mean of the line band 12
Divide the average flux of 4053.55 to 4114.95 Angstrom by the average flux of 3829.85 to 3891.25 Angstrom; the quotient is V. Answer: 1.28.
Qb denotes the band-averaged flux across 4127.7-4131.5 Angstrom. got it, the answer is 15.3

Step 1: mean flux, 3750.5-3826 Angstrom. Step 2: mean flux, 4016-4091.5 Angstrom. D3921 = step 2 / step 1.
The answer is 1.23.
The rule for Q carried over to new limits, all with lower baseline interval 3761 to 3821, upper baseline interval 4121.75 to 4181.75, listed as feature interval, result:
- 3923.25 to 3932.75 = 0.47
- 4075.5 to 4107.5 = 0.05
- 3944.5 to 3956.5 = 0.13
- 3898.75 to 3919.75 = 0.08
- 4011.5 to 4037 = -0.05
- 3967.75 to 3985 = 0.47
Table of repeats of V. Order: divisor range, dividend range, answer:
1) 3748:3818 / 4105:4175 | 1.29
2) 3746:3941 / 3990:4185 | 1.33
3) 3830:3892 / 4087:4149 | 1.32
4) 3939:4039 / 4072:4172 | 1.18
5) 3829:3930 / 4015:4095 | 1.27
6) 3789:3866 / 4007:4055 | 1.31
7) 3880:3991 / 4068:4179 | 1.42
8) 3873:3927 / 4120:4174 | 1.28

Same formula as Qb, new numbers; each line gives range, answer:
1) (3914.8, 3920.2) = 11.2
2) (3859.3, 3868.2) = 11.9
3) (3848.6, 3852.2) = 12.1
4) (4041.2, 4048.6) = 12.2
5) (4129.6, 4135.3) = 13.9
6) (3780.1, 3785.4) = 12.9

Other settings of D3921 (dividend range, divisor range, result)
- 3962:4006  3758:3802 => 0.96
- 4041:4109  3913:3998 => 1.39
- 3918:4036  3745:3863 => 1.03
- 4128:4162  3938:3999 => 1.40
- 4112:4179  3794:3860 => 1.38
